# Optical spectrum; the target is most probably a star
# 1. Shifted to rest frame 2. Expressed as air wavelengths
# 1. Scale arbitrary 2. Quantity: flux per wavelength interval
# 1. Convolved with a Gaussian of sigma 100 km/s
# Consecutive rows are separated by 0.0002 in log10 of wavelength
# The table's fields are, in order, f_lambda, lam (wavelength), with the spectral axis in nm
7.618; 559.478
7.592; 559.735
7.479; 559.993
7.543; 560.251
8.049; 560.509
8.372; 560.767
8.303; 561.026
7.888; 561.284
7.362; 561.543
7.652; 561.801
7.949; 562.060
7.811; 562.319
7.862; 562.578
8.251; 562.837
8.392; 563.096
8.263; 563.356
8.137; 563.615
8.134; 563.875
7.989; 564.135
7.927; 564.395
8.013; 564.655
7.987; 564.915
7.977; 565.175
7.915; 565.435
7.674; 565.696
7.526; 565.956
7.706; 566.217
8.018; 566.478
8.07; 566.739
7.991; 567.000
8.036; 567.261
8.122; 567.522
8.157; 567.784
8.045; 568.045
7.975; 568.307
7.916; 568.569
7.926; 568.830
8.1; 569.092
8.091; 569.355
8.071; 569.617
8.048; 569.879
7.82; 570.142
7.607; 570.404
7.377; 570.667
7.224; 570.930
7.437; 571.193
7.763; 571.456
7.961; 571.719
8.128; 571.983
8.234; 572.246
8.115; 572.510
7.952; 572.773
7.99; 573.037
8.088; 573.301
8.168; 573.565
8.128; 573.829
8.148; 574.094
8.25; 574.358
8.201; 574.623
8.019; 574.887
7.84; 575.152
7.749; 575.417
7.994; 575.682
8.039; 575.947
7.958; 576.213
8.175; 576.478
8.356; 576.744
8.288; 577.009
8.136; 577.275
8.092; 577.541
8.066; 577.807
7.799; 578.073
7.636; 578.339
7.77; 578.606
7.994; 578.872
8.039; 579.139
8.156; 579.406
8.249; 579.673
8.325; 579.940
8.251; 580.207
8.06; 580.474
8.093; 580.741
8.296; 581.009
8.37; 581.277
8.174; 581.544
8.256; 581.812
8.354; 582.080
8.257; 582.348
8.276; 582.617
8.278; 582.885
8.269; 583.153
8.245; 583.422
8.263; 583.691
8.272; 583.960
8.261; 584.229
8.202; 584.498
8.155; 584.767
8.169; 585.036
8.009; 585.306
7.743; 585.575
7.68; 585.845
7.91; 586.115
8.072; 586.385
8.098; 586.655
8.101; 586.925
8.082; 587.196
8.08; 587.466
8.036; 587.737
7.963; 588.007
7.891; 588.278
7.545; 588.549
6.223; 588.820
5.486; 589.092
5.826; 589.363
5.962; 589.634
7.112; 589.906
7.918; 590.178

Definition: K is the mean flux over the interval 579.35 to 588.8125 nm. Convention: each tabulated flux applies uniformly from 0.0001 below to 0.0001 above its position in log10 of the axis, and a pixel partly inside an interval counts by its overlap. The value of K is 8.1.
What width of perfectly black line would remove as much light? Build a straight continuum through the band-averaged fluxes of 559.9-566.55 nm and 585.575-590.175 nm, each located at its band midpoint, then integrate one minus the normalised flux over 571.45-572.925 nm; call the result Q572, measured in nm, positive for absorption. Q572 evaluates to -0.06 nm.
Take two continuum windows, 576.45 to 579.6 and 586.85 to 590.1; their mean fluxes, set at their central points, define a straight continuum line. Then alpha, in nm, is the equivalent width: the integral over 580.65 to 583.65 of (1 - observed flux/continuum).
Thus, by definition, -0.218 nm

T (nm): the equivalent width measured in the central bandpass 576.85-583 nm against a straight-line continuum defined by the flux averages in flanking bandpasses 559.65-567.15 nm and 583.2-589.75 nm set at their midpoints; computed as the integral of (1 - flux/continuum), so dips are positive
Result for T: -0.30 nm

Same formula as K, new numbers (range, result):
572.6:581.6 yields 8.08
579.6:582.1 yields 8.24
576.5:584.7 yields 8.17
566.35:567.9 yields 8.06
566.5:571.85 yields 7.89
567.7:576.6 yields 7.96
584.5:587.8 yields 8.02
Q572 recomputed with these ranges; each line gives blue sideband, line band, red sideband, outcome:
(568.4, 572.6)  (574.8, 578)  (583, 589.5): -0.09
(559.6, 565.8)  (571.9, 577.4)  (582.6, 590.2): -0.19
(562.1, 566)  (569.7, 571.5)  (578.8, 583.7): 0.10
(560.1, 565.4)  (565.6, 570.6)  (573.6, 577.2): 0.06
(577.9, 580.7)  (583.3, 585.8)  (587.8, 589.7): -0.27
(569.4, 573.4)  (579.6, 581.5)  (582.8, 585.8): -0.04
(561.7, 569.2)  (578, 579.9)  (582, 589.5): -0.02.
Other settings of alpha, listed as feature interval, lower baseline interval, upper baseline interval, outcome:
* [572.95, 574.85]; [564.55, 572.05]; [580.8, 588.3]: -0.04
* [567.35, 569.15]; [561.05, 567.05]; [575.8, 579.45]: -0.01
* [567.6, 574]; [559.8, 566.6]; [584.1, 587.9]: 0.03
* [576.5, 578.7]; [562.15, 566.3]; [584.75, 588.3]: -0.01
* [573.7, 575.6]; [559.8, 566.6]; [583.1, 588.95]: -0.02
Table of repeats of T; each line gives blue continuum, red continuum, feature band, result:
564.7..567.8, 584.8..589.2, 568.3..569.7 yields -0.021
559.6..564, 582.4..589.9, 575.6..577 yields -0.055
